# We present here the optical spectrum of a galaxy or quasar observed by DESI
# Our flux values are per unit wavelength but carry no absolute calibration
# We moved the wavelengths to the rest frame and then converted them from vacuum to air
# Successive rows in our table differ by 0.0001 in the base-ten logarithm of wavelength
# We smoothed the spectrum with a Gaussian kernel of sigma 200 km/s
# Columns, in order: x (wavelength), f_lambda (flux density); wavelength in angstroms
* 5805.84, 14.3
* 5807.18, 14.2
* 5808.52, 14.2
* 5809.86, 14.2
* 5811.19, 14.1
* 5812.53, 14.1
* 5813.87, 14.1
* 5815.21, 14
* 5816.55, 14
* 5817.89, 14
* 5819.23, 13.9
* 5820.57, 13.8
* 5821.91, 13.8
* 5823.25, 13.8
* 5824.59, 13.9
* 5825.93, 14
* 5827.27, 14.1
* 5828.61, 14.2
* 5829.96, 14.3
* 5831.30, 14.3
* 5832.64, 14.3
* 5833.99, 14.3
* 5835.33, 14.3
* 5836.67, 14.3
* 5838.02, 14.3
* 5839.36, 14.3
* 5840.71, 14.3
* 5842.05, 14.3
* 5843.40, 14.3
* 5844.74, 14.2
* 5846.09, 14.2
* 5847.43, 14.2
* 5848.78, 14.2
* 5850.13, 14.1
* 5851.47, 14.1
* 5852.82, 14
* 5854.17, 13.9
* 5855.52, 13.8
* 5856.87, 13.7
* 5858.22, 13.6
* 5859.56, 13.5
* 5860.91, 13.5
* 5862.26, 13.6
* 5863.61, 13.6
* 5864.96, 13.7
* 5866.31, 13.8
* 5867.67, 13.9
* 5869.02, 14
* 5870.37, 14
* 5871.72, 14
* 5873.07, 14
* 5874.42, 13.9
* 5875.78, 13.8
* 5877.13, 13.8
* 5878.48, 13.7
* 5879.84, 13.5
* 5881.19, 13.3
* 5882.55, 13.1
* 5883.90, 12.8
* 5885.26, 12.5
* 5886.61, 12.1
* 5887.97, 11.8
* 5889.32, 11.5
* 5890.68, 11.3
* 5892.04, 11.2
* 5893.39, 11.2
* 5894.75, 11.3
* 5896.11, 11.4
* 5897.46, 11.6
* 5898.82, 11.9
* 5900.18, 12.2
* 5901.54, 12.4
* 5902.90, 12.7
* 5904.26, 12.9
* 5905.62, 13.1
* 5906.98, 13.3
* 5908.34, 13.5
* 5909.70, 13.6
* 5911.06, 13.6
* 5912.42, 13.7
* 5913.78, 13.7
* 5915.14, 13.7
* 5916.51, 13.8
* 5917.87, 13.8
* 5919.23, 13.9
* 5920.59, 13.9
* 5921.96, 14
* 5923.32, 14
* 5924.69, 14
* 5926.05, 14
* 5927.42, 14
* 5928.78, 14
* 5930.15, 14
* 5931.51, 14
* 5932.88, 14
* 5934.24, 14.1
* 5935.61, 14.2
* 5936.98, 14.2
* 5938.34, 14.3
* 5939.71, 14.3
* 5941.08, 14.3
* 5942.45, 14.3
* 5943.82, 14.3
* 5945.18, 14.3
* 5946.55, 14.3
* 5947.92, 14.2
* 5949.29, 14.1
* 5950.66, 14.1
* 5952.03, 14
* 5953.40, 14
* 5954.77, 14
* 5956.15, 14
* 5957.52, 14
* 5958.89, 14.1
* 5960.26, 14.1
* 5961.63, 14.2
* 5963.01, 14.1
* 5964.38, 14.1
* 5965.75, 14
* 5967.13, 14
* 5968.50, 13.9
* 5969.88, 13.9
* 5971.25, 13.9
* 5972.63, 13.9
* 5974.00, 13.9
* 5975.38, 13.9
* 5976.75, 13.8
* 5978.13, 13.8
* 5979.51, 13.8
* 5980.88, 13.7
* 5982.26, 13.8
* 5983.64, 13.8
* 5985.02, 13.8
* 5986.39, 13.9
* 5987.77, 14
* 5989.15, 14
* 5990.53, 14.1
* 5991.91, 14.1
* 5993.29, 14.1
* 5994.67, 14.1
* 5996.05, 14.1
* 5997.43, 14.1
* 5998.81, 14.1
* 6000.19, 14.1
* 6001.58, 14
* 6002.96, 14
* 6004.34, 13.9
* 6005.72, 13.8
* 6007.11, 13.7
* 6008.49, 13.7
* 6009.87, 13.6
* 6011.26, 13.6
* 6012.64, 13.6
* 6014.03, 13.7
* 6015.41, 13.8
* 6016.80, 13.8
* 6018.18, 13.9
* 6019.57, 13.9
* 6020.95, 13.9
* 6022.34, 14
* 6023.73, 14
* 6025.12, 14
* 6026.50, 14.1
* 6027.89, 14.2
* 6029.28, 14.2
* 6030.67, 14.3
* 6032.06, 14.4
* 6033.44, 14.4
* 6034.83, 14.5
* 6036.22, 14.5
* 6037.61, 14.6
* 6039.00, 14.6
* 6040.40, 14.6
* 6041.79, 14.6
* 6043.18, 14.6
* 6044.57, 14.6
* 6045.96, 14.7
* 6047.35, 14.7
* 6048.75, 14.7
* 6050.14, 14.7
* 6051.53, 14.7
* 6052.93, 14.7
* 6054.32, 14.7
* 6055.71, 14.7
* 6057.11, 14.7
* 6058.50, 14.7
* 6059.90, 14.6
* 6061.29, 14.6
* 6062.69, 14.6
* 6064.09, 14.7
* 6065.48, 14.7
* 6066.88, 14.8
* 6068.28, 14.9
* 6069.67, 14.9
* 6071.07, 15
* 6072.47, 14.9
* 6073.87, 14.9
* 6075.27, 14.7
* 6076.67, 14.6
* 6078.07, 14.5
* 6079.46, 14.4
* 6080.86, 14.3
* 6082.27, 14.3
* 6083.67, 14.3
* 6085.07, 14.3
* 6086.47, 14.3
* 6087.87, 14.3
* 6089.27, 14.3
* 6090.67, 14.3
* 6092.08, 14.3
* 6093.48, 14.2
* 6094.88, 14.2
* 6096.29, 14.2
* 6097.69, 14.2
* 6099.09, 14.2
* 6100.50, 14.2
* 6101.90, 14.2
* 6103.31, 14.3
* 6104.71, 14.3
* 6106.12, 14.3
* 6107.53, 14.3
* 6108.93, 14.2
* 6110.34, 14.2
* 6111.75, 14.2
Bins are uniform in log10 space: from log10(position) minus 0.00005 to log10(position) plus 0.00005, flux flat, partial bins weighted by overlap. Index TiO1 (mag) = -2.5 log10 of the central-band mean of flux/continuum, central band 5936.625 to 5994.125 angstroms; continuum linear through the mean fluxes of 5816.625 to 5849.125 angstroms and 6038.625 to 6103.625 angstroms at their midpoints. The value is 0.025 mag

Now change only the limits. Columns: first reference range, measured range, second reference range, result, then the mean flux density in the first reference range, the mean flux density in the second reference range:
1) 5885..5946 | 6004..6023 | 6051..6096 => 0.02 mag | 13.3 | 14.6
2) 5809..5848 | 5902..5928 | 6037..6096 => 0.05 mag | 14.1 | 14.6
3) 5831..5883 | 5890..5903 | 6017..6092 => 0.20 mag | 13.9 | 14.5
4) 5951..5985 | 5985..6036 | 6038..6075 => 0.02 mag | 13.9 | 14.7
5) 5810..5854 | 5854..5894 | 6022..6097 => 0.08 mag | 14.1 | 14.5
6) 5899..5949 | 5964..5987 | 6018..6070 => 0.02 mag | 13.8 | 14.5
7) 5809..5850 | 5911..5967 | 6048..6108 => 0.02 mag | 14.1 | 14.5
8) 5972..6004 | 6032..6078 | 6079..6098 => -0.04 mag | 14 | 14.3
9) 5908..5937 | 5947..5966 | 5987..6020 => -0.01 mag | 13.9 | 13.9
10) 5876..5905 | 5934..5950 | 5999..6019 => -0.10 mag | 12.3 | 13.8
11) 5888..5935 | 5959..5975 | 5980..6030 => -0.03 mag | 13.1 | 13.9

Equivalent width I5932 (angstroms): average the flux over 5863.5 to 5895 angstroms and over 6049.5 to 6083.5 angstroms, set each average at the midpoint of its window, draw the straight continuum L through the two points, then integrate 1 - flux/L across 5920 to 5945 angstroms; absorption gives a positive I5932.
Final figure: -1.2 angstroms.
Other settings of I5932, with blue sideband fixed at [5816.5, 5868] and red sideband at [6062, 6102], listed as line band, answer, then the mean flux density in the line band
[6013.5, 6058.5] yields 0.1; 14.4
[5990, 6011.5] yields 0.6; 13.9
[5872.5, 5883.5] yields 0.4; 13.6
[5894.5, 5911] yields 1.8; 12.6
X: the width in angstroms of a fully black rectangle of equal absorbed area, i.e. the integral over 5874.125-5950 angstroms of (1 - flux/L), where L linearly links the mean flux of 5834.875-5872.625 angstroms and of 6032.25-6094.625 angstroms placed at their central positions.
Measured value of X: 4.44 angstroms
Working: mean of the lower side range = 14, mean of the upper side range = 14.6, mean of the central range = 13.3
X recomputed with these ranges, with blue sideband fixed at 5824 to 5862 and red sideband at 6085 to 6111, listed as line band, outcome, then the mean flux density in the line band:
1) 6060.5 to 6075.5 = -0.6 angstroms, 14.8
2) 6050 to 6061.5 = -0.4 angstroms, 14.7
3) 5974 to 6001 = 0.4 angstroms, 13.9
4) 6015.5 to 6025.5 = 0.2 angstroms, 13.9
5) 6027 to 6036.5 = -0.1 angstroms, 14.3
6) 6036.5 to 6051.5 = -0.4 angstroms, 14.6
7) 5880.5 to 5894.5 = 2.0 angstroms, 12.1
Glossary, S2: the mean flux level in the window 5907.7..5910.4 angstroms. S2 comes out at 13.6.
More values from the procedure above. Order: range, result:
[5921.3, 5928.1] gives 14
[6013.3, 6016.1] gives 13.7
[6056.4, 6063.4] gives 14.6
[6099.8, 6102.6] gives 14.2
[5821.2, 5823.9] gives 13.8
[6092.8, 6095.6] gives 14.2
